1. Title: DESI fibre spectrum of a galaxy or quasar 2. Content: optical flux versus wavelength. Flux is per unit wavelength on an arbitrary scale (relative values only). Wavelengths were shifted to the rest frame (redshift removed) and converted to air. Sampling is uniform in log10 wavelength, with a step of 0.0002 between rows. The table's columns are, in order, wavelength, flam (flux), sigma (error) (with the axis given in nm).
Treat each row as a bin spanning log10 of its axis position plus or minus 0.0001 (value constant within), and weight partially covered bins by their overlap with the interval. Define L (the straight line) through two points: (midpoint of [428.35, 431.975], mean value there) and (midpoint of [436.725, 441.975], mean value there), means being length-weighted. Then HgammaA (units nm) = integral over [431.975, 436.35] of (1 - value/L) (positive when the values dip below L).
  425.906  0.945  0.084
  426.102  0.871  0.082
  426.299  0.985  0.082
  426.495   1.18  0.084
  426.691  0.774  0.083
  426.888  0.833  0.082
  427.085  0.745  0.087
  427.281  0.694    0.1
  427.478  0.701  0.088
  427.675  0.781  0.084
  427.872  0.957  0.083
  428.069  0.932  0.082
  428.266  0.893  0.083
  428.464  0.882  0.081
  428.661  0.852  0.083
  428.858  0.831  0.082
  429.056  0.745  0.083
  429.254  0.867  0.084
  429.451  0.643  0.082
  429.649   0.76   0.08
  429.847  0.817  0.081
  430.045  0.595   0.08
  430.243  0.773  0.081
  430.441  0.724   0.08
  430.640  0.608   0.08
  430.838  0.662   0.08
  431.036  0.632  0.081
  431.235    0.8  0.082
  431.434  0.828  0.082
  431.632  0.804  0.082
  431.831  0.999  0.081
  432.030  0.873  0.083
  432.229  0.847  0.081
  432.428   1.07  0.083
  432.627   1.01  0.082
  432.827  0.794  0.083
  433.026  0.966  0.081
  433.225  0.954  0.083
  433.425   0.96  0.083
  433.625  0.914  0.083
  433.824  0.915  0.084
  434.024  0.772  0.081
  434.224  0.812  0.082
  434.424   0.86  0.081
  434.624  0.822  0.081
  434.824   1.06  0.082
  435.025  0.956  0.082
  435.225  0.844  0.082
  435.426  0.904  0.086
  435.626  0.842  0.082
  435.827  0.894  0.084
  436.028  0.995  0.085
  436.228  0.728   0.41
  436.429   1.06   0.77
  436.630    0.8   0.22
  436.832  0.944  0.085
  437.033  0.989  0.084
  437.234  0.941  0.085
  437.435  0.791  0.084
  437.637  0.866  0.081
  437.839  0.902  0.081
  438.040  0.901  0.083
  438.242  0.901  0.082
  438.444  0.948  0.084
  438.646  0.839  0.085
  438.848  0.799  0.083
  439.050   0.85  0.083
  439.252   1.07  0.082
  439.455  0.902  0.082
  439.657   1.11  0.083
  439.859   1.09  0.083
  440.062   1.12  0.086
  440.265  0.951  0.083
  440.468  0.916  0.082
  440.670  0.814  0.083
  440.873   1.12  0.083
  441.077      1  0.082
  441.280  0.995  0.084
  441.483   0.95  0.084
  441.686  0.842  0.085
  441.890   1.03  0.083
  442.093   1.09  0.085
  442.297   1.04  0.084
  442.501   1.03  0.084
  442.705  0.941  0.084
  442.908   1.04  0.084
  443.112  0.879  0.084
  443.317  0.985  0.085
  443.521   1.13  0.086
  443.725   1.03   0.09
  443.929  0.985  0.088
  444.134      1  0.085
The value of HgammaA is -0.29 nm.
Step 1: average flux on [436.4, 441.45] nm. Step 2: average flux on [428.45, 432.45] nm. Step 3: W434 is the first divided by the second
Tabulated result 1.2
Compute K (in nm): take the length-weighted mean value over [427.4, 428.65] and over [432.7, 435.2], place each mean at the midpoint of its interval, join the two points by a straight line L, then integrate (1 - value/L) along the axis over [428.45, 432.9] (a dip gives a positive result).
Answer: 0.40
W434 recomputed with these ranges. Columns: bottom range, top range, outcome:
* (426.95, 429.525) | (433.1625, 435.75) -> 1.10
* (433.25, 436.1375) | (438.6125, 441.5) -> 1.08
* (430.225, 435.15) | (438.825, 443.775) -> 1.16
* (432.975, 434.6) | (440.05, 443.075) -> 1.11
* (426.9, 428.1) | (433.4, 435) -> 1.12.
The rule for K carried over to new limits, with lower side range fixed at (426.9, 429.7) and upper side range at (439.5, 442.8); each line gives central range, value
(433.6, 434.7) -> 0.06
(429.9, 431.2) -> 0.25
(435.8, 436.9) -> 0.03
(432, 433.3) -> -0.09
